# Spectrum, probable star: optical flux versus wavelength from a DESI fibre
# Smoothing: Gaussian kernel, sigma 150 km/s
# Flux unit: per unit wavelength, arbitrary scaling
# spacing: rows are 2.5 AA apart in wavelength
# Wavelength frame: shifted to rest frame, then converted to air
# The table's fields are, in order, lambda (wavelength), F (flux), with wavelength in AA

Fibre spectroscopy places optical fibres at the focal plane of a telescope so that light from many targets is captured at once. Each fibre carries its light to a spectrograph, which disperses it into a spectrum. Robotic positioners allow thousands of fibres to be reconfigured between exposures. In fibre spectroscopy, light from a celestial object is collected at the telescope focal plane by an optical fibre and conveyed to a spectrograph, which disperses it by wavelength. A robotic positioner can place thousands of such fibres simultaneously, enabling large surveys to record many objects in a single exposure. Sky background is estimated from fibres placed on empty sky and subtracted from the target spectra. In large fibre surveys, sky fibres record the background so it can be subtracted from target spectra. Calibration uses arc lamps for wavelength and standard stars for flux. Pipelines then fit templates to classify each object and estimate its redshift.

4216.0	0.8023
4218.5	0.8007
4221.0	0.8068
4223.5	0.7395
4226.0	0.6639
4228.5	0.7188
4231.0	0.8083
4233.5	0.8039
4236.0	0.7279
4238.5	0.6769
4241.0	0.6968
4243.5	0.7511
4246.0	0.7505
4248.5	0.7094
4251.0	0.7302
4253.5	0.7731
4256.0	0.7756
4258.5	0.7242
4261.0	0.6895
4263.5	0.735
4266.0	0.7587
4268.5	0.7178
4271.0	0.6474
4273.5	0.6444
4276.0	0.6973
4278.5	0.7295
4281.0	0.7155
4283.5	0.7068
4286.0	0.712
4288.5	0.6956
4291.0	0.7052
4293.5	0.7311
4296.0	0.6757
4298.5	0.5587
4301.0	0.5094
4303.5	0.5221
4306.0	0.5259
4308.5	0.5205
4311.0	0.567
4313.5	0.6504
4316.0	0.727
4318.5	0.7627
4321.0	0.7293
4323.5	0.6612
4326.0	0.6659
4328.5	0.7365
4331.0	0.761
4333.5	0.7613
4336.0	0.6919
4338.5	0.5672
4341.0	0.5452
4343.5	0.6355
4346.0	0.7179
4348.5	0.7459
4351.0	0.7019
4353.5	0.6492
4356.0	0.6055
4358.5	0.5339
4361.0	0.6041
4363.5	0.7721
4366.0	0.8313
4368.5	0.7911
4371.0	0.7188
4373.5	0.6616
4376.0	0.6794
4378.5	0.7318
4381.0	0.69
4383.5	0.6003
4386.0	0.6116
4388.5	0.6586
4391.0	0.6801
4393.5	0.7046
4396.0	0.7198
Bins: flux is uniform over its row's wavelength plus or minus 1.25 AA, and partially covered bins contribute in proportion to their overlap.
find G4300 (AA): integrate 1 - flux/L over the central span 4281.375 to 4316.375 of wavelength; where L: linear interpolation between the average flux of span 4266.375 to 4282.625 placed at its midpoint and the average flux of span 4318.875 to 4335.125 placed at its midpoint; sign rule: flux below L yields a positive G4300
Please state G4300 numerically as 3.88 AA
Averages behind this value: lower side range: 0.696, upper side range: 0.721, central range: 0.629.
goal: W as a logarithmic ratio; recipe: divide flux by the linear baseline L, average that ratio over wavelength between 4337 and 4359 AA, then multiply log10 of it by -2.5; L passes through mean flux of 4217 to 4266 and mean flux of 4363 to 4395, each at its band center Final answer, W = 0.117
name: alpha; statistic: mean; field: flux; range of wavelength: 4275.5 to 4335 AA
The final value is 0.668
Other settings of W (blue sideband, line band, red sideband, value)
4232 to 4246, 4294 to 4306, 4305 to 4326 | 0.161 mag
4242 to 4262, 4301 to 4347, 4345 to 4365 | 0.065 mag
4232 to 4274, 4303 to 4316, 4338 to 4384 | 0.212 mag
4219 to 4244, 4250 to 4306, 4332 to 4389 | 0.050 mag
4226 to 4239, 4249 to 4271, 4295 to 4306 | -0.098 mag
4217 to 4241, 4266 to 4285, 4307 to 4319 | -0.021 mag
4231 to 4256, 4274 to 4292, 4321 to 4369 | 0.019 mag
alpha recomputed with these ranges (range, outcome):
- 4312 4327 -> 0.698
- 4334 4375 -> 0.675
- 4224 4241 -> 0.731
